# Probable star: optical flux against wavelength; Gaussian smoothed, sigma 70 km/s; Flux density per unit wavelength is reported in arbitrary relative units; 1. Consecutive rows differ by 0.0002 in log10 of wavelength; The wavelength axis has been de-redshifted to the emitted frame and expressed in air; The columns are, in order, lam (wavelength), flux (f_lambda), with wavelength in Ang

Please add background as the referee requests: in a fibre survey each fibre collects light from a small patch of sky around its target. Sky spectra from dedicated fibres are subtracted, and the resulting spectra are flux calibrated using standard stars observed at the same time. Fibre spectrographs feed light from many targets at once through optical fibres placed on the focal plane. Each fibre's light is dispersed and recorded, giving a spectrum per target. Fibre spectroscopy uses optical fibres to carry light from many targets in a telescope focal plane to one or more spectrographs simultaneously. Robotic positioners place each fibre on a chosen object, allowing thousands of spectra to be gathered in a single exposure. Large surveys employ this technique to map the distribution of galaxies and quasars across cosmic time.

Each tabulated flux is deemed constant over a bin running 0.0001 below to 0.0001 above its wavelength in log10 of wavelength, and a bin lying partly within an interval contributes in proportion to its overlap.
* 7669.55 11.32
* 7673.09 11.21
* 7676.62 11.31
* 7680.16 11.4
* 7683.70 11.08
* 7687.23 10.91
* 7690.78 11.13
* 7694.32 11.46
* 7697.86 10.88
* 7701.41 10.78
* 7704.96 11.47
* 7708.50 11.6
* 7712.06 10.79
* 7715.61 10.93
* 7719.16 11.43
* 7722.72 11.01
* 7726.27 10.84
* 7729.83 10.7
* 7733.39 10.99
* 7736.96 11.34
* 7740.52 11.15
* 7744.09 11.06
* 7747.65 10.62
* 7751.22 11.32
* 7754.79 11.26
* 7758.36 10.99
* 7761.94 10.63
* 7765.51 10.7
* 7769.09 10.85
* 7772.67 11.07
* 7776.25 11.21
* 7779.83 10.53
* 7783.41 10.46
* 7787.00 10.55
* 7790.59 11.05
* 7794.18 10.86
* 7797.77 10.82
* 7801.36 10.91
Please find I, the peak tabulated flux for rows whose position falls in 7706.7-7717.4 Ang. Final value 11.6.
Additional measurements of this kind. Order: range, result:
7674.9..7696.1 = 11.46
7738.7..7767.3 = 11.32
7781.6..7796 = 11.05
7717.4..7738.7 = 11.43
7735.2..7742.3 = 11.34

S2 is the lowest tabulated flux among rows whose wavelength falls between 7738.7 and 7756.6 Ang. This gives 10.62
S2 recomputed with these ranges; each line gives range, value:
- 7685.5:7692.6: 10.91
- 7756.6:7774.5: 10.63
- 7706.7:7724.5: 10.79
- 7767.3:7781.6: 10.53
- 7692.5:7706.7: 10.78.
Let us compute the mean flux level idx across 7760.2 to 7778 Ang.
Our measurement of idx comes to 10.9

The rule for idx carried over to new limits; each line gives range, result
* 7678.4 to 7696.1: 11.2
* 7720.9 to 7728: 10.9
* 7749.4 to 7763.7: 11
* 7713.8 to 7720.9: 11.2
